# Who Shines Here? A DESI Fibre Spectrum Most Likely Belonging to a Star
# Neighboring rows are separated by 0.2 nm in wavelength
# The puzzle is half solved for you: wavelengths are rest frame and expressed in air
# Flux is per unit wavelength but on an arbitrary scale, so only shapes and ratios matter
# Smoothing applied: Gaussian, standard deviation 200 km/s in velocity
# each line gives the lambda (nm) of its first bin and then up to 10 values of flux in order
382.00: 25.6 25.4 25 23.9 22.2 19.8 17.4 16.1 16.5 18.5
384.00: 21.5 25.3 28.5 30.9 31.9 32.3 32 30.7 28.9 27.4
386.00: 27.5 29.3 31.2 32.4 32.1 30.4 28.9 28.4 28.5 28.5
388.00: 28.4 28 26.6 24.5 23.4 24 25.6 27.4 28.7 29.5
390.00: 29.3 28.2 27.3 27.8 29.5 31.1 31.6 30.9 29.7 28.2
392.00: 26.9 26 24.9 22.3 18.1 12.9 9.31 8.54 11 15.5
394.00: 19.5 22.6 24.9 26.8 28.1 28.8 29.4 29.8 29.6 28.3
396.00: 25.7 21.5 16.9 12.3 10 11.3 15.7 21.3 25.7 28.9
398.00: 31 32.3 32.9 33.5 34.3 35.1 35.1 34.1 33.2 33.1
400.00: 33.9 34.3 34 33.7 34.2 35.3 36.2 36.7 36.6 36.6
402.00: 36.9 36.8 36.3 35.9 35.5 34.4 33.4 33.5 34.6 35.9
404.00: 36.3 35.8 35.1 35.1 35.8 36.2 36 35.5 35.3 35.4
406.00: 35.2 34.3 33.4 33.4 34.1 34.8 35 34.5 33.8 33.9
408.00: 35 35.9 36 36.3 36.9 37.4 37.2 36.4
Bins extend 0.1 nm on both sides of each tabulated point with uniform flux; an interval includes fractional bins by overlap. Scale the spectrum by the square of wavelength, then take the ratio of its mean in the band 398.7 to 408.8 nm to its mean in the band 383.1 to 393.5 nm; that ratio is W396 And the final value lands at 1.4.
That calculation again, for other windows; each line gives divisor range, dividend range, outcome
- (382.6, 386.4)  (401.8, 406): 1.54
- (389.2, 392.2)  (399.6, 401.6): 1.26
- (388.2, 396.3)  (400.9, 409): 1.52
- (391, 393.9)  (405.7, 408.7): 1.74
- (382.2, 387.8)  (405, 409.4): 1.48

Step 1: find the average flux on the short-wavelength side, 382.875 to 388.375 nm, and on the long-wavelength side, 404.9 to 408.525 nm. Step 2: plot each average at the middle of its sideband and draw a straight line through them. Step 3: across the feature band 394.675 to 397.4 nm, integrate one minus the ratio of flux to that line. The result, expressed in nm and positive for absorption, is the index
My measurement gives 0.77 nm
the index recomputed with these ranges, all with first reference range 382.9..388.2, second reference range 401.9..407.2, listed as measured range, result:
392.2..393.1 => 0.293 nm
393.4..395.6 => 0.550 nm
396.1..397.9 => 0.777 nm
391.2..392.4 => 0.057 nm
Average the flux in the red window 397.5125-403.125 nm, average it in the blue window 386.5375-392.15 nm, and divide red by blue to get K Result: 1.2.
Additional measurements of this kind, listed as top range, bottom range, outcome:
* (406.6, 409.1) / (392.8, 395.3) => 1.79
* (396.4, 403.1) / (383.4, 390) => 1.12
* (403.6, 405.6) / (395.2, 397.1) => 1.69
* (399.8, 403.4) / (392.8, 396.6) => 1.66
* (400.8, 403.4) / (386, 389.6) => 1.27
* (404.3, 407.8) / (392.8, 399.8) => 1.45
